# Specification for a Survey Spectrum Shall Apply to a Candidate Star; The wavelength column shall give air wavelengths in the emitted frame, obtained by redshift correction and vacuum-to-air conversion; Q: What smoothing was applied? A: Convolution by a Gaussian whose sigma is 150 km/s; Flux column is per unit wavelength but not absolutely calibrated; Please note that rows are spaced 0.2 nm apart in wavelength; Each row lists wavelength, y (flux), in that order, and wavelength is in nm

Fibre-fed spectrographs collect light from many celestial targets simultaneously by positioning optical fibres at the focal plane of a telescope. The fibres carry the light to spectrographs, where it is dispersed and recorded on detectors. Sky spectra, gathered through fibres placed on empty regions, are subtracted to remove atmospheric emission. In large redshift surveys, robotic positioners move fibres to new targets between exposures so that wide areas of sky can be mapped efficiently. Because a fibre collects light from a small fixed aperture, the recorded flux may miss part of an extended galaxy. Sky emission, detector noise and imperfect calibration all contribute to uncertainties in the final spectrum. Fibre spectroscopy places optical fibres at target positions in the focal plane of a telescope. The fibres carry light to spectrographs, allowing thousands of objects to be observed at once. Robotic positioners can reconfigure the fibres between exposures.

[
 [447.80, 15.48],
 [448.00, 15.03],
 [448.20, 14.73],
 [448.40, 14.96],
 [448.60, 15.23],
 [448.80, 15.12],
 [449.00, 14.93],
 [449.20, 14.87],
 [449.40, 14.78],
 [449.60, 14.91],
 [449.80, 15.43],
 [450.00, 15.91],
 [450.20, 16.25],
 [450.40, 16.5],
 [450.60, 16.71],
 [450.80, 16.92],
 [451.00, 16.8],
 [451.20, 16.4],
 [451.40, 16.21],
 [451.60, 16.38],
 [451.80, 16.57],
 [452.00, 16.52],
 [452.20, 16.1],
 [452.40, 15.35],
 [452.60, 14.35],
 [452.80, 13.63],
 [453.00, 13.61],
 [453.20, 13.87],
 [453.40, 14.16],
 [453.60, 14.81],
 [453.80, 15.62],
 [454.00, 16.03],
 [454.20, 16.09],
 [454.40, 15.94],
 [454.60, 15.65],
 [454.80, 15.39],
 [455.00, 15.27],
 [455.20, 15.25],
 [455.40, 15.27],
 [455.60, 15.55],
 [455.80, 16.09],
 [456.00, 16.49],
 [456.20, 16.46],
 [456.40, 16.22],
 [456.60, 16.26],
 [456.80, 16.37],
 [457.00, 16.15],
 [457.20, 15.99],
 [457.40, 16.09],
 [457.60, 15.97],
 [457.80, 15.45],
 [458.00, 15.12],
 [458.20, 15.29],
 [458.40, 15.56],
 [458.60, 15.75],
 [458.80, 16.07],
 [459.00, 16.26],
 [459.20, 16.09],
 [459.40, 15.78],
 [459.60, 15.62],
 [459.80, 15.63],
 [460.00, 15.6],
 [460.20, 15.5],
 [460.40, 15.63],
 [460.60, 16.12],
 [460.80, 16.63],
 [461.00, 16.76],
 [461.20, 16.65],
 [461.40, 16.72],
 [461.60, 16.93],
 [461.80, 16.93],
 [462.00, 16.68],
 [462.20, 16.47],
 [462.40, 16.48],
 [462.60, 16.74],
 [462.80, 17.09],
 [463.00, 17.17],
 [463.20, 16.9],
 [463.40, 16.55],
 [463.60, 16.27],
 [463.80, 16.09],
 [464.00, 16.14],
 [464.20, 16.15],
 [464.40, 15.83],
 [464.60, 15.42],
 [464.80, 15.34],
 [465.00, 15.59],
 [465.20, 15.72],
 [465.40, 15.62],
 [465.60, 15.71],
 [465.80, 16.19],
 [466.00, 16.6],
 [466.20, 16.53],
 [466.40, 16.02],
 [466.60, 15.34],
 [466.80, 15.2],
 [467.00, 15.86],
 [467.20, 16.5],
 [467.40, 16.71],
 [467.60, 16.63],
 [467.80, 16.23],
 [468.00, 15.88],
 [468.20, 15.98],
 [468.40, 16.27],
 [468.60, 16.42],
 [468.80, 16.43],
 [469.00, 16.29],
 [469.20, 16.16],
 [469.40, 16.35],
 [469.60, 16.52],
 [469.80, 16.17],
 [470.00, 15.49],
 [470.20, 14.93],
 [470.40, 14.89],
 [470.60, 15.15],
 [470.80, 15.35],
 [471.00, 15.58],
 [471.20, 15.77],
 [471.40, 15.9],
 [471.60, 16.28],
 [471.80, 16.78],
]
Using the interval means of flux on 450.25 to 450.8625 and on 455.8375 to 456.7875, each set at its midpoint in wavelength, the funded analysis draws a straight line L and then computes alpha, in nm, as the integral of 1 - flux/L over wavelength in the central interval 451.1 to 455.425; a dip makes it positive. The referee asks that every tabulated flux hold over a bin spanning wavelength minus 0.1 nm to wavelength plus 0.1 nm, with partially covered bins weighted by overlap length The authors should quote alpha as 0.294 nm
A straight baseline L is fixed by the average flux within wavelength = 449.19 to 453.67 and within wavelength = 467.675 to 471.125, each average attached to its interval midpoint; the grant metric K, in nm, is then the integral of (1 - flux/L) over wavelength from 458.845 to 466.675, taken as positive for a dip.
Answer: -0.21 nm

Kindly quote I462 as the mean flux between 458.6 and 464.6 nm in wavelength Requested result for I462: 16.3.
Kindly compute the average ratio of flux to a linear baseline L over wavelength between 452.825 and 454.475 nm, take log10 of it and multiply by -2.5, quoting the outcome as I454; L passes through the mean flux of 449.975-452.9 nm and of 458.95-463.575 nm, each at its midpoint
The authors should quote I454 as 0.08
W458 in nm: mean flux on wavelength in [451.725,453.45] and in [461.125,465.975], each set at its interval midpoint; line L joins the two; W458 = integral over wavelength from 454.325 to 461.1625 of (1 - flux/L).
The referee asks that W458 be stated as -0.134 nm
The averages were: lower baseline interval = 14.9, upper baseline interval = 16.3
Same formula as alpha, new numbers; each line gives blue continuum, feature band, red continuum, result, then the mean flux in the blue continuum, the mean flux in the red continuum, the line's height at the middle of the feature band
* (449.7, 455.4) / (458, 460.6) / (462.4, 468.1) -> 0.03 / 15.6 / 16.1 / 15.9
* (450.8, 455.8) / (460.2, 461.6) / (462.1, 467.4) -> -0.04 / 15.5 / 16.1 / 15.9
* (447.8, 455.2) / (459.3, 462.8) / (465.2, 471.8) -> -0.12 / 15.5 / 16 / 15.8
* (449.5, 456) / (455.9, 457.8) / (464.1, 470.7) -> -0.06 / 15.6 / 15.9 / 15.7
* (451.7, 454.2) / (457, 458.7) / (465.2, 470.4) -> -0.03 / 15.1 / 16.1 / 15.4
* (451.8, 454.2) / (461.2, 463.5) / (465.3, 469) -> -0.15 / 15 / 16.1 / 15.8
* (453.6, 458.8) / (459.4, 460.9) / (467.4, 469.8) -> 0.01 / 15.8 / 16.3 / 16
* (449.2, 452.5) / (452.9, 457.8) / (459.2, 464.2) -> 0.18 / 16.1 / 16.4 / 16.2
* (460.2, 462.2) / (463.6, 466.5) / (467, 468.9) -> 0.08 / 16.5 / 16.3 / 16.4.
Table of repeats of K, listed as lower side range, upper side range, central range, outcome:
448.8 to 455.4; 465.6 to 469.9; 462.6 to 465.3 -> -0.03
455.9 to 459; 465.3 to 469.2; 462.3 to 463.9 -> -0.06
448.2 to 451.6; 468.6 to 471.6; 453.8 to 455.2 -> 0.01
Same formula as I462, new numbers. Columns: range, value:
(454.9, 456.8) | 15.9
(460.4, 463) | 16.7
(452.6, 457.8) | 15.5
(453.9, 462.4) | 16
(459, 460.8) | 15.8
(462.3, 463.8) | 16.7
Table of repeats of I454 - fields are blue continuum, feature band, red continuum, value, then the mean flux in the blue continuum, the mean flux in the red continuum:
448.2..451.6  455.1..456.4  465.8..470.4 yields 0.00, 15.7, 16.1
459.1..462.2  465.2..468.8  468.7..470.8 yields -0.01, 16.2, 15.8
